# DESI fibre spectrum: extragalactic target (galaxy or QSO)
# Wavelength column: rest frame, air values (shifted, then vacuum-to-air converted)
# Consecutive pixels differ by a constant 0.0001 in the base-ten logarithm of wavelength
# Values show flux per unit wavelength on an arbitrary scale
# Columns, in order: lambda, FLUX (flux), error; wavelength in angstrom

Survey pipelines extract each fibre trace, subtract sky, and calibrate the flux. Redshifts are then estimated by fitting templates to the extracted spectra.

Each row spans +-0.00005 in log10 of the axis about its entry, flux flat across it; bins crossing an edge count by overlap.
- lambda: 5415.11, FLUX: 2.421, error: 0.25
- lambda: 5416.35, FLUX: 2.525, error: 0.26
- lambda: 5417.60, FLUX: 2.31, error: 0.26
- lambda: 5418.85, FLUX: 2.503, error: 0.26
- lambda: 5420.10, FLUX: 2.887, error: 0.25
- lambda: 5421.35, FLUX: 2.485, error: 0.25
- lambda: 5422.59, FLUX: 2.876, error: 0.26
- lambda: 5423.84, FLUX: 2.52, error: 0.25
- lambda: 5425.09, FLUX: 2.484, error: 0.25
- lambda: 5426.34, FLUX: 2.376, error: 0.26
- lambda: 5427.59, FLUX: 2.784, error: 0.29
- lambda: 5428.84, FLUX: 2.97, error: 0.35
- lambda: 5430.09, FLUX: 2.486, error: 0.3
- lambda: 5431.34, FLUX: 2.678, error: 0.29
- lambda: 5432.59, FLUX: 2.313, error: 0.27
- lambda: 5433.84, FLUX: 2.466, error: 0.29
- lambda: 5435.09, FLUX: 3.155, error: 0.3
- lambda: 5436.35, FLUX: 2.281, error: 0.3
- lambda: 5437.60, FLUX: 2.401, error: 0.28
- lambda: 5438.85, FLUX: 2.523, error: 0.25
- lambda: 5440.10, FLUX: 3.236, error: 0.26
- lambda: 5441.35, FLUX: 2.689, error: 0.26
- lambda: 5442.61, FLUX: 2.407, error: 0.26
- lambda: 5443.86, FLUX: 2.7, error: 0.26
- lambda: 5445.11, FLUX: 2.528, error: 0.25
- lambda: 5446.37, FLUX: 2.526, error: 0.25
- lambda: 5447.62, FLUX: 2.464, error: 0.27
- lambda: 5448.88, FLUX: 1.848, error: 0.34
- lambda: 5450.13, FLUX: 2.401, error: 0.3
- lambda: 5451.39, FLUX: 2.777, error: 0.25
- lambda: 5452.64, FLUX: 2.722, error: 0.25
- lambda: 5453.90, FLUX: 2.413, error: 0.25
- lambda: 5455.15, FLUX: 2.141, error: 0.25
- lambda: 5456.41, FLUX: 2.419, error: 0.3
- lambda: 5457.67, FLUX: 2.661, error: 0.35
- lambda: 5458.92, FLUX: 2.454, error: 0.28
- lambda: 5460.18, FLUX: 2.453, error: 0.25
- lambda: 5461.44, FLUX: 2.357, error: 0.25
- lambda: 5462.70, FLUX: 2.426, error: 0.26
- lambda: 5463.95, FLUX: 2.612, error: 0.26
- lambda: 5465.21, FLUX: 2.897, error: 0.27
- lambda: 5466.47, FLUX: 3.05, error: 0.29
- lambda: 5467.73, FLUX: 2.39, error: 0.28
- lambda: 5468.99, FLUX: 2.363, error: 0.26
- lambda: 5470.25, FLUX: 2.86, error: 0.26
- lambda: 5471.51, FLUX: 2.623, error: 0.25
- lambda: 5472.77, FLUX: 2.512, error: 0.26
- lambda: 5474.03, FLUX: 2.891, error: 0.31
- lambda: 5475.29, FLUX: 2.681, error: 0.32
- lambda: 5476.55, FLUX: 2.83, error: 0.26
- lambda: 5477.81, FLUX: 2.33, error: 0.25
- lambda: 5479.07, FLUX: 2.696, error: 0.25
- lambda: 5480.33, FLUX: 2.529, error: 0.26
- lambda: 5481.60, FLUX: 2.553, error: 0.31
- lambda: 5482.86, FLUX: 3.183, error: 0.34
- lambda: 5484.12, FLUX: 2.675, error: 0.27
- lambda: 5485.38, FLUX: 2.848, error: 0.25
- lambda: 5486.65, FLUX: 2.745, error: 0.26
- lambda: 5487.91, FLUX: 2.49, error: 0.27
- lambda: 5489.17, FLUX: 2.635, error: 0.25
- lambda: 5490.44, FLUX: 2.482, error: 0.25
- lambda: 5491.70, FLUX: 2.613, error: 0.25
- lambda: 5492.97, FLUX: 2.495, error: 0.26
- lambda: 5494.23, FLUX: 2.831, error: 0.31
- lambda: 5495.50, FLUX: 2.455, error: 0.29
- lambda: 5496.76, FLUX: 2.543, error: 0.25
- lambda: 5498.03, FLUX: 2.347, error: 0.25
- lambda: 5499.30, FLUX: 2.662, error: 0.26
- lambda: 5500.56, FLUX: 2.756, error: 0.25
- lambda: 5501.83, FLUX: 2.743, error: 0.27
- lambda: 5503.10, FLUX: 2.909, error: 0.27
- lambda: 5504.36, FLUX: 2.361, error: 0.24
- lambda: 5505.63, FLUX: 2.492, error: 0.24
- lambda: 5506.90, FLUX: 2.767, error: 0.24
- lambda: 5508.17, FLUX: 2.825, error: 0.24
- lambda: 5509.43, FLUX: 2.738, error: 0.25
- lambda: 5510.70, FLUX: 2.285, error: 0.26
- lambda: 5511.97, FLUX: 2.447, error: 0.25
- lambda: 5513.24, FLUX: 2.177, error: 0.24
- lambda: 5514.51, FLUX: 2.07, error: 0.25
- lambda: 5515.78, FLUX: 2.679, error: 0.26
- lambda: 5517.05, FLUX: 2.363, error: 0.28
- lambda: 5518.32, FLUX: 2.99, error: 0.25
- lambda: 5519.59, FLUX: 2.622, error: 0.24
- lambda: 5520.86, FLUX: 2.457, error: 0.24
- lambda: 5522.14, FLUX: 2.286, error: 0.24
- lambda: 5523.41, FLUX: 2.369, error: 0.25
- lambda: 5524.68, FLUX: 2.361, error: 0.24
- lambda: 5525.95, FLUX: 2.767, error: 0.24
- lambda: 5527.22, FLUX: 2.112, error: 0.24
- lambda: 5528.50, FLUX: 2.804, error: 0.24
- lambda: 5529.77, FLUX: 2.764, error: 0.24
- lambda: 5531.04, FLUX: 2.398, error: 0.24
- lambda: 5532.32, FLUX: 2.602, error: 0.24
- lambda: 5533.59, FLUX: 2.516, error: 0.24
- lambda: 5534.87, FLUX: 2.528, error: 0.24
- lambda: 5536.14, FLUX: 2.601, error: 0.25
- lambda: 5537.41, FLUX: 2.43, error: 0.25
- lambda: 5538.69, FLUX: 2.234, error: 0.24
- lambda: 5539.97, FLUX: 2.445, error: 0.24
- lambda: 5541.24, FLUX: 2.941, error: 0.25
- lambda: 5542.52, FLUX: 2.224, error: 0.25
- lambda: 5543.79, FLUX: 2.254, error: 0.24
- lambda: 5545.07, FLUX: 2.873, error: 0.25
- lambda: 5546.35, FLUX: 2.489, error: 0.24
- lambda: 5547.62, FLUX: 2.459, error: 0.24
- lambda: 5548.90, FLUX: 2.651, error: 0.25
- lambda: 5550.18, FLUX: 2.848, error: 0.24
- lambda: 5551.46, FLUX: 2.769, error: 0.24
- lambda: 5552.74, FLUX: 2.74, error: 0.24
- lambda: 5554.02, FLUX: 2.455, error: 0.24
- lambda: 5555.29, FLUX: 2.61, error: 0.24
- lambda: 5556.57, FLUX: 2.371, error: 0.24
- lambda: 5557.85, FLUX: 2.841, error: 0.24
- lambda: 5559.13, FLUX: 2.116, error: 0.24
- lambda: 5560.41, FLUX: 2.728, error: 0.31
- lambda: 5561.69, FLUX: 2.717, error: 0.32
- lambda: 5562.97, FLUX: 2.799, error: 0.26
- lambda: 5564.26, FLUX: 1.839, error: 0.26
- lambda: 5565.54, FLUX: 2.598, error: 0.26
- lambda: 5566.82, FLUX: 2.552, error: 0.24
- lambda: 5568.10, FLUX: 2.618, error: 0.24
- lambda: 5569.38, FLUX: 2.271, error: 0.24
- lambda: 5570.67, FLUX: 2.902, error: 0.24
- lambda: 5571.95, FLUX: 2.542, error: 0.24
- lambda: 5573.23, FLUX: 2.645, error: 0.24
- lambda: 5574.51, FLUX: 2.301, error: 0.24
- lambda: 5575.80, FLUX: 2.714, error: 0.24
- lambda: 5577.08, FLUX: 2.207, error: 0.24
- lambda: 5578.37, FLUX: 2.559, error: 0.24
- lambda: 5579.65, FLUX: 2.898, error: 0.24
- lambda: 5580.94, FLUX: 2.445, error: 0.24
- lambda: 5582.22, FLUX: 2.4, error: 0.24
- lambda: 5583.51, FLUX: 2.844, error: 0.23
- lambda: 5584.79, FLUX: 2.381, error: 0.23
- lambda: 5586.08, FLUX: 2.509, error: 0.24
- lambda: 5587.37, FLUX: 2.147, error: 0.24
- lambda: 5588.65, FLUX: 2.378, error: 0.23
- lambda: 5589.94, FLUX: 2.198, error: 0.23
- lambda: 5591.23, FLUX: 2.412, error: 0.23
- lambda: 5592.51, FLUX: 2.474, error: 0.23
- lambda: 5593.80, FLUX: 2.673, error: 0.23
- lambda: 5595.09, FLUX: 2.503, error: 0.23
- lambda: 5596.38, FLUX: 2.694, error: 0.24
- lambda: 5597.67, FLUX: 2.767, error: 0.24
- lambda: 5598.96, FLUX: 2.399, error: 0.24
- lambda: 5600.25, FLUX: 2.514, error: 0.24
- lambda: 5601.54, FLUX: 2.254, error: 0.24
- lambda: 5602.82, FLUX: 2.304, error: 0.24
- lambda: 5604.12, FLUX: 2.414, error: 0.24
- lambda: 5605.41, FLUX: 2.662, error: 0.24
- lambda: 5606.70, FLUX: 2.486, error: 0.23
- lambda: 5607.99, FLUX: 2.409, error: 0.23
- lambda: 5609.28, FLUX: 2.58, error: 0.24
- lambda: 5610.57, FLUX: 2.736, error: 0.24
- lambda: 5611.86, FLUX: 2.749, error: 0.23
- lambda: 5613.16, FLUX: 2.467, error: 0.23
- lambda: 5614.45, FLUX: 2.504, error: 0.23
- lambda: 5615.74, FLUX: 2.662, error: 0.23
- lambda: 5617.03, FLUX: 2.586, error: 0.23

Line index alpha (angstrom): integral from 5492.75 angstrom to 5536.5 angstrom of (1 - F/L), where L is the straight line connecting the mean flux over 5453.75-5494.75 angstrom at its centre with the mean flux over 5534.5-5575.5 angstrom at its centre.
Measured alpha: 0.6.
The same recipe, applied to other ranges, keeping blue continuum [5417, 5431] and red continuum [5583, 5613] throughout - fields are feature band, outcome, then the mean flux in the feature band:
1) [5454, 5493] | -0.5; 2.61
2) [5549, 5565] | -0.3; 2.57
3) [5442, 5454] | 0.5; 2.48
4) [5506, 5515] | 0.3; 2.48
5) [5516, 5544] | 0.3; 2.51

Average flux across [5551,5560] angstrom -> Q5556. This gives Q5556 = 2.56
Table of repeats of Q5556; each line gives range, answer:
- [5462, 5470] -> 2.63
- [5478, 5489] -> 2.7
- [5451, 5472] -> 2.56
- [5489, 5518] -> 2.55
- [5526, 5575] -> 2.55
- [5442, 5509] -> 2.59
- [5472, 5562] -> 2.58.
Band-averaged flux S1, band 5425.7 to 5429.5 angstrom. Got 2.71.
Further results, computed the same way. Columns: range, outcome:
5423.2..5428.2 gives 2.54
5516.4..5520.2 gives 2.66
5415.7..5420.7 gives 2.55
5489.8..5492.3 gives 2.55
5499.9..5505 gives 2.69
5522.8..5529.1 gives 2.48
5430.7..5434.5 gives 2.49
